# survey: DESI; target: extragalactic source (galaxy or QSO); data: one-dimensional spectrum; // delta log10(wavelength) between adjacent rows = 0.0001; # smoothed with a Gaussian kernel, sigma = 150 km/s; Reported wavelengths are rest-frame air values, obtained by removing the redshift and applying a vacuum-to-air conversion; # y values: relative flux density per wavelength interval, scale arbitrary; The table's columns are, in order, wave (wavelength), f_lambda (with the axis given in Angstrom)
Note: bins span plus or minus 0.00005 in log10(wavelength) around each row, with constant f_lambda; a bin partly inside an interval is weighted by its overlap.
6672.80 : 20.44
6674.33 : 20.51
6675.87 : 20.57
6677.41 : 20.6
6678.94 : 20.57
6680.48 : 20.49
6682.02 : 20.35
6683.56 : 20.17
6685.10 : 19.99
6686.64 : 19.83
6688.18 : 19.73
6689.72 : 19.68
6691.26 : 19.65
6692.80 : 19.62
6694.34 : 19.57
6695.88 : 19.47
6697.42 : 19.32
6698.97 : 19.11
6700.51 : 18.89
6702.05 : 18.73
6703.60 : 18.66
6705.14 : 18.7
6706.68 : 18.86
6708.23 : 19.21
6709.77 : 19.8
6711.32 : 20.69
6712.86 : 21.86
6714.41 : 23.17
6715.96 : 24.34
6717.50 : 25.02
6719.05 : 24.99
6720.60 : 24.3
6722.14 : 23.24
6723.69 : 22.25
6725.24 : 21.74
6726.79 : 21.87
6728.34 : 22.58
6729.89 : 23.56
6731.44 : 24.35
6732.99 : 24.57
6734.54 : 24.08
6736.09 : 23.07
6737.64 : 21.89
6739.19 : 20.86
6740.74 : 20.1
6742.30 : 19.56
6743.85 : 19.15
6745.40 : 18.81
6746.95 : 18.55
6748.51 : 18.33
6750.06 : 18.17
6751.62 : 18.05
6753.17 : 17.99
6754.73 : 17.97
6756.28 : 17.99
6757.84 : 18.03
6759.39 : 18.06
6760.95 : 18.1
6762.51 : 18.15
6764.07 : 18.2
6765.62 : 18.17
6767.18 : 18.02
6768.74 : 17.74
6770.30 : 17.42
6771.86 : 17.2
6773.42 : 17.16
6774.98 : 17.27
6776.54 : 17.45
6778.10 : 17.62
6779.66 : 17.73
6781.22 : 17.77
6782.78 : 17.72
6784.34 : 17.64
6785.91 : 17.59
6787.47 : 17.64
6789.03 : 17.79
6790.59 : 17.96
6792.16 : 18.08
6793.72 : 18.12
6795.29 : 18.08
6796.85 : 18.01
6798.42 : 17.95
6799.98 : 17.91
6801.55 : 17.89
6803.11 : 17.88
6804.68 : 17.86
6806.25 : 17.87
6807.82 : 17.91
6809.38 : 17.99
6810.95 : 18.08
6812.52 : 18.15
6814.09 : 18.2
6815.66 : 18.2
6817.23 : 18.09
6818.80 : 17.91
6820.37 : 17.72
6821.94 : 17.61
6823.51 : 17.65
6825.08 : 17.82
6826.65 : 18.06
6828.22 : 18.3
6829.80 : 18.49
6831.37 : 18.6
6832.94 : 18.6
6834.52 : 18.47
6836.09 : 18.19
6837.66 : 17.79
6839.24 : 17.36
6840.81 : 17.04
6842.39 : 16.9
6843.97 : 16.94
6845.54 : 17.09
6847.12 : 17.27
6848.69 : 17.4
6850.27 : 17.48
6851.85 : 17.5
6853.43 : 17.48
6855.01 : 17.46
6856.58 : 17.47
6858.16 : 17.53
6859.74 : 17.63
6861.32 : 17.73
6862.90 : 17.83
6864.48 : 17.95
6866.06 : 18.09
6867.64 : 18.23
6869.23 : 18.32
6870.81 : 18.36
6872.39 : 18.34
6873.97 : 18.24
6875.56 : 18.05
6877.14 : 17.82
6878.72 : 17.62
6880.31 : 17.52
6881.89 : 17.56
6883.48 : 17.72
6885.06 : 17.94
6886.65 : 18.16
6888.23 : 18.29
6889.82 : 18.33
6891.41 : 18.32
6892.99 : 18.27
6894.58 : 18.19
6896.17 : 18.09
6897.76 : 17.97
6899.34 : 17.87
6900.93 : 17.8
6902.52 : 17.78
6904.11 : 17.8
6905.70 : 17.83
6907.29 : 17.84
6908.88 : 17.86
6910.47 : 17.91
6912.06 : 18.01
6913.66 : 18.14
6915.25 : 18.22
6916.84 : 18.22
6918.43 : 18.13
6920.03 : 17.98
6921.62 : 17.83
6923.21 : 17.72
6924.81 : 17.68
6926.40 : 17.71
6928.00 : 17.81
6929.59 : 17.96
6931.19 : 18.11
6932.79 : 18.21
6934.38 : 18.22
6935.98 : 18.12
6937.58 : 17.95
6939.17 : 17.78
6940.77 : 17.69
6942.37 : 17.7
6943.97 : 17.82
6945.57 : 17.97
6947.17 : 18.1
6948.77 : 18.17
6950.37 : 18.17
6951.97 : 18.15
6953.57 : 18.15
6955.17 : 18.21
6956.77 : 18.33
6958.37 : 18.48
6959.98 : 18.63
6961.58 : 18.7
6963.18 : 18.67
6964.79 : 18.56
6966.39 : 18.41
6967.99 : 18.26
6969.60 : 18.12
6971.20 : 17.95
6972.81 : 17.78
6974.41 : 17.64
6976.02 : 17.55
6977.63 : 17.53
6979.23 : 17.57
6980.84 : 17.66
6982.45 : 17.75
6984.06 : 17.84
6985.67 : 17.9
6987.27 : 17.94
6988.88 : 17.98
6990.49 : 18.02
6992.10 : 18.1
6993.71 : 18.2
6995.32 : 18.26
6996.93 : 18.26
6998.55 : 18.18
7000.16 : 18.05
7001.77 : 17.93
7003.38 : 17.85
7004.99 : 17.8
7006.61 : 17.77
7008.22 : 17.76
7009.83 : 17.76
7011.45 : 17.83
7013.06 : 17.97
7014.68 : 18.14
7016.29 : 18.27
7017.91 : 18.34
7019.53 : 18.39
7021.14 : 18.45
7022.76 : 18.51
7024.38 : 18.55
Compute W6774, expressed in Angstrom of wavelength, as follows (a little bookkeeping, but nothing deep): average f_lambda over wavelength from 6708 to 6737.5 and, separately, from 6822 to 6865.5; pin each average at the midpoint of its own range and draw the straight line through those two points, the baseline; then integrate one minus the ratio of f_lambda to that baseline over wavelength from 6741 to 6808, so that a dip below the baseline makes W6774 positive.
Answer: 8.71 Angstrom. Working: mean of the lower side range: 22.9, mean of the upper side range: 17.7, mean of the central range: 18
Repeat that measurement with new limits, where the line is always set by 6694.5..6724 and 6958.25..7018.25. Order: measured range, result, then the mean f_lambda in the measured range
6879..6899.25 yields 1.15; 18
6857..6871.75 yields 1.07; 18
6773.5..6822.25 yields 5.41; 17.9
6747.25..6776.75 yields 3.72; 17.9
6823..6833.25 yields 0.80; 18.2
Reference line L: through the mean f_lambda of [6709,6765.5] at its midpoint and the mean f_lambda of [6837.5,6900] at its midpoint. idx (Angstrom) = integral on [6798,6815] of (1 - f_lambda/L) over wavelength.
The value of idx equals 1.1 Angstrom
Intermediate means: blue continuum 20.9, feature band 18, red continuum 17.8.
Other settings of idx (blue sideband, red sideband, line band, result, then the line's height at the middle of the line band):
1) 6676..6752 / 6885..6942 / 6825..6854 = 2.01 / 19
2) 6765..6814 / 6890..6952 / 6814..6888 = 0.24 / 17.9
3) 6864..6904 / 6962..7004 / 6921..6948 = 0.17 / 18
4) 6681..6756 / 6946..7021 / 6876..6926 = 2.49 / 18.9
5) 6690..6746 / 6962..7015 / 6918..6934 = 0.70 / 18.7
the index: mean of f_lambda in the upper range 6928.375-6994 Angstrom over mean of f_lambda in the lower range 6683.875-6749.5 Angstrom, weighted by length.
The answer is 0.86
